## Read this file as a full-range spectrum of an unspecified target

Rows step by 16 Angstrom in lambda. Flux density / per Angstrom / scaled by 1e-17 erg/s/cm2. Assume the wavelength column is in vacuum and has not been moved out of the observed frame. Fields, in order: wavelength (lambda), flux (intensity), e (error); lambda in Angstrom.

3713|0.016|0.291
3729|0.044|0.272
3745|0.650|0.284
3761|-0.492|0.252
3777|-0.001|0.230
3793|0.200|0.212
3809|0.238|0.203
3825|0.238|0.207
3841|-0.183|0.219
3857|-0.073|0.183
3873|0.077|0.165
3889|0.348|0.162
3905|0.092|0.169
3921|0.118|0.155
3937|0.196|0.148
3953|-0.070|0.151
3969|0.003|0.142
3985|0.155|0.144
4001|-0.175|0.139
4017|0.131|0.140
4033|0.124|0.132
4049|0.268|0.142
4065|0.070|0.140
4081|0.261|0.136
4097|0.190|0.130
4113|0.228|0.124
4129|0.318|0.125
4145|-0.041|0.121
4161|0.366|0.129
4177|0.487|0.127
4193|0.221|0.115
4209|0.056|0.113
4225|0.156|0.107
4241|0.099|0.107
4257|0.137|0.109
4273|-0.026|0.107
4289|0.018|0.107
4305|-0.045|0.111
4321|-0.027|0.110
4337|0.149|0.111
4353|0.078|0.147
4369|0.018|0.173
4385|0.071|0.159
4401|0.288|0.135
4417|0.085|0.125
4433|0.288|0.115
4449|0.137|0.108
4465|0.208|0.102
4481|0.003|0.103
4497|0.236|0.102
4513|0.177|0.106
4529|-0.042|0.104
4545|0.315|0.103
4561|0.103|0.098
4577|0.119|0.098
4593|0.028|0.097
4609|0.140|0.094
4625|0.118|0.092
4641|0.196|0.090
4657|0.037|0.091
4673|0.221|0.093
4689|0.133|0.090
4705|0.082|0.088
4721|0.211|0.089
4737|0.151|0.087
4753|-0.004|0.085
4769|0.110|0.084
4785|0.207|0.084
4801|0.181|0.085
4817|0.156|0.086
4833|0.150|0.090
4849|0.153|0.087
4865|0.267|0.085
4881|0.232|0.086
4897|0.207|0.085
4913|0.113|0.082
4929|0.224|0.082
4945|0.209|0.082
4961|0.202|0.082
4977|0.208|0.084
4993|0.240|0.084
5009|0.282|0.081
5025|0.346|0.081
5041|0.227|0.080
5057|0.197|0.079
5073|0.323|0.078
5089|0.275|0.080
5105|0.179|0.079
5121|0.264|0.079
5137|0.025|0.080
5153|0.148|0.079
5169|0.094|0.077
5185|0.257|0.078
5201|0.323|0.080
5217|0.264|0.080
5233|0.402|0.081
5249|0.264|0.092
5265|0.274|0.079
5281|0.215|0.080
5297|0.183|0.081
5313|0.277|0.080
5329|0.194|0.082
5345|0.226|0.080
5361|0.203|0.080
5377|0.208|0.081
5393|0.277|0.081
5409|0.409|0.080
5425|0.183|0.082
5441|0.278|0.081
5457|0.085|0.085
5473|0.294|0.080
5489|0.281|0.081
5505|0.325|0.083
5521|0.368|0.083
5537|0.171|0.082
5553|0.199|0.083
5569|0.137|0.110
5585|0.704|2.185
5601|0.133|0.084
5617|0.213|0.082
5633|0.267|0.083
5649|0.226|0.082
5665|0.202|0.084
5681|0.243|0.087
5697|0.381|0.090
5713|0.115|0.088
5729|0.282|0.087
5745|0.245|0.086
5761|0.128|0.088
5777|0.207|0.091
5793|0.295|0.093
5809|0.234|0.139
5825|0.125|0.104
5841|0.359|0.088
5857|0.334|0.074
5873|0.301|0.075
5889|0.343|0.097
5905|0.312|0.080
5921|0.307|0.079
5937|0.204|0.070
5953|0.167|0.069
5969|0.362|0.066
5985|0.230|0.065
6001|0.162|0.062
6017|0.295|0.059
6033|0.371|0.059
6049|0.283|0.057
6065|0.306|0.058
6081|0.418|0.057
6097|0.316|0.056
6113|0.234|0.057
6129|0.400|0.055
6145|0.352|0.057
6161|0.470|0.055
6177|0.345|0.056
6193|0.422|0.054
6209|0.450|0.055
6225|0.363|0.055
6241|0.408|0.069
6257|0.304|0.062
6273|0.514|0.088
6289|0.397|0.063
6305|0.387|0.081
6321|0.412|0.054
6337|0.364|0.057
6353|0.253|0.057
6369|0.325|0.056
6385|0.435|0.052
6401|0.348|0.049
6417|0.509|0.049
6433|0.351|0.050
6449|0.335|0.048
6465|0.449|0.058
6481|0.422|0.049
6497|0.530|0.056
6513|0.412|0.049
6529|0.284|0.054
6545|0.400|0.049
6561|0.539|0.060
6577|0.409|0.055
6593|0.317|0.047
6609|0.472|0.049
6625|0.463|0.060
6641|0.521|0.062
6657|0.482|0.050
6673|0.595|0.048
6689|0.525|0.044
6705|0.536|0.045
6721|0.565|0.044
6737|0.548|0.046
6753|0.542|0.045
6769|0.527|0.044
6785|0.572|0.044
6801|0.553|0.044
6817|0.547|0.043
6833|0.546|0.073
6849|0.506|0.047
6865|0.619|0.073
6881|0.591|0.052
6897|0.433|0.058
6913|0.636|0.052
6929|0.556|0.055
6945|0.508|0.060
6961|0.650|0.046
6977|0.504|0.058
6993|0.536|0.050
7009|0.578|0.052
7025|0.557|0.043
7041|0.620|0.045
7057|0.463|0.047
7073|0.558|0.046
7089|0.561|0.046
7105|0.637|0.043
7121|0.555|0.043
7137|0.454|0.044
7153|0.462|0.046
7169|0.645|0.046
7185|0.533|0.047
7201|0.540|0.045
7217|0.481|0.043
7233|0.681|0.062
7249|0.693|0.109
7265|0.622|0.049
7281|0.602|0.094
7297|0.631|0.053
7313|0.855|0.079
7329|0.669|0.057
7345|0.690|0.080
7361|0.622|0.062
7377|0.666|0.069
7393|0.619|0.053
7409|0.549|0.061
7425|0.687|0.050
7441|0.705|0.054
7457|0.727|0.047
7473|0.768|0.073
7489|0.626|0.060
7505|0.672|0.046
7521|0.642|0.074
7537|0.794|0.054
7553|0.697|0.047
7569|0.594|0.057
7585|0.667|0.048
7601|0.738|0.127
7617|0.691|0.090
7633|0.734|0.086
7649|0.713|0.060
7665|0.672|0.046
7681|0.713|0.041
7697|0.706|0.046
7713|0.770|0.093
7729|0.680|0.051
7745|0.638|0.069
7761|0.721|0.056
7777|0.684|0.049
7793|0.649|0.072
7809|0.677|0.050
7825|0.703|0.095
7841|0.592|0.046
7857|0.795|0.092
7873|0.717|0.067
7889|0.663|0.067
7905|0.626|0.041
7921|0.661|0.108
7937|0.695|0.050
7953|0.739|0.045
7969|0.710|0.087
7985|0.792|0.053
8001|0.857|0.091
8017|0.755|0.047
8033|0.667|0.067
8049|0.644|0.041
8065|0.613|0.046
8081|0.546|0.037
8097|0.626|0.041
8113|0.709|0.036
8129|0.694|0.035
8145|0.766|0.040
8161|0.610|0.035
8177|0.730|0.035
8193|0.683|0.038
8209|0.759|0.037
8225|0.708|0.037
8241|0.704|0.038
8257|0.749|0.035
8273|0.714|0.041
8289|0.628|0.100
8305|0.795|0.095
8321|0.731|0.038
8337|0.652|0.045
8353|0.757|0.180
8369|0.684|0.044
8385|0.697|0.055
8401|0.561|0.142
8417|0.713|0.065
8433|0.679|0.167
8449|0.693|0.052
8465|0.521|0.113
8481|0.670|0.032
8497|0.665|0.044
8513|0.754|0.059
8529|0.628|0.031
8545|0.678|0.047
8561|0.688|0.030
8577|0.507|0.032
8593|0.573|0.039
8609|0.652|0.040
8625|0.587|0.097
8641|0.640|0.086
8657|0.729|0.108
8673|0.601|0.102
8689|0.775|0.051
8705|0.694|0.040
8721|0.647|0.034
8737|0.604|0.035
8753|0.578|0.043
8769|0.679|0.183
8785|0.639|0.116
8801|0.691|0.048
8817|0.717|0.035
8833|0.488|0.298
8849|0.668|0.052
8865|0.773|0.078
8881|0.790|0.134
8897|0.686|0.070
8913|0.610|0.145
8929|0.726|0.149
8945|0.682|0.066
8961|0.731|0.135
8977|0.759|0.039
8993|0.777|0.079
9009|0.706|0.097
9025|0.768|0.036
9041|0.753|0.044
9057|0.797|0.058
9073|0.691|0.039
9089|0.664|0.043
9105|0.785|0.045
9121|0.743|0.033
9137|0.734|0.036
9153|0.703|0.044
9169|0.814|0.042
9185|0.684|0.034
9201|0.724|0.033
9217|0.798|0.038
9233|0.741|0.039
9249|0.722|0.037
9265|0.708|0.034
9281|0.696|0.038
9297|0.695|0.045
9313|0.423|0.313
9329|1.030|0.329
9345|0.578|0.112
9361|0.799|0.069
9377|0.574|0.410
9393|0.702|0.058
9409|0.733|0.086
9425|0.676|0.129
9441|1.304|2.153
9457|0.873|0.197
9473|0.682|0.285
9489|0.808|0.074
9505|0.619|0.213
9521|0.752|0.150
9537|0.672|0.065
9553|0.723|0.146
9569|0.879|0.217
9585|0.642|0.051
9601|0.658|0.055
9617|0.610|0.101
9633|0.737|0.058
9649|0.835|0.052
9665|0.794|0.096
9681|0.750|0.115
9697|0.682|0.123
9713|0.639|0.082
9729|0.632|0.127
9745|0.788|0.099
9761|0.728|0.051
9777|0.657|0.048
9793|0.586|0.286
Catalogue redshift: 0.66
